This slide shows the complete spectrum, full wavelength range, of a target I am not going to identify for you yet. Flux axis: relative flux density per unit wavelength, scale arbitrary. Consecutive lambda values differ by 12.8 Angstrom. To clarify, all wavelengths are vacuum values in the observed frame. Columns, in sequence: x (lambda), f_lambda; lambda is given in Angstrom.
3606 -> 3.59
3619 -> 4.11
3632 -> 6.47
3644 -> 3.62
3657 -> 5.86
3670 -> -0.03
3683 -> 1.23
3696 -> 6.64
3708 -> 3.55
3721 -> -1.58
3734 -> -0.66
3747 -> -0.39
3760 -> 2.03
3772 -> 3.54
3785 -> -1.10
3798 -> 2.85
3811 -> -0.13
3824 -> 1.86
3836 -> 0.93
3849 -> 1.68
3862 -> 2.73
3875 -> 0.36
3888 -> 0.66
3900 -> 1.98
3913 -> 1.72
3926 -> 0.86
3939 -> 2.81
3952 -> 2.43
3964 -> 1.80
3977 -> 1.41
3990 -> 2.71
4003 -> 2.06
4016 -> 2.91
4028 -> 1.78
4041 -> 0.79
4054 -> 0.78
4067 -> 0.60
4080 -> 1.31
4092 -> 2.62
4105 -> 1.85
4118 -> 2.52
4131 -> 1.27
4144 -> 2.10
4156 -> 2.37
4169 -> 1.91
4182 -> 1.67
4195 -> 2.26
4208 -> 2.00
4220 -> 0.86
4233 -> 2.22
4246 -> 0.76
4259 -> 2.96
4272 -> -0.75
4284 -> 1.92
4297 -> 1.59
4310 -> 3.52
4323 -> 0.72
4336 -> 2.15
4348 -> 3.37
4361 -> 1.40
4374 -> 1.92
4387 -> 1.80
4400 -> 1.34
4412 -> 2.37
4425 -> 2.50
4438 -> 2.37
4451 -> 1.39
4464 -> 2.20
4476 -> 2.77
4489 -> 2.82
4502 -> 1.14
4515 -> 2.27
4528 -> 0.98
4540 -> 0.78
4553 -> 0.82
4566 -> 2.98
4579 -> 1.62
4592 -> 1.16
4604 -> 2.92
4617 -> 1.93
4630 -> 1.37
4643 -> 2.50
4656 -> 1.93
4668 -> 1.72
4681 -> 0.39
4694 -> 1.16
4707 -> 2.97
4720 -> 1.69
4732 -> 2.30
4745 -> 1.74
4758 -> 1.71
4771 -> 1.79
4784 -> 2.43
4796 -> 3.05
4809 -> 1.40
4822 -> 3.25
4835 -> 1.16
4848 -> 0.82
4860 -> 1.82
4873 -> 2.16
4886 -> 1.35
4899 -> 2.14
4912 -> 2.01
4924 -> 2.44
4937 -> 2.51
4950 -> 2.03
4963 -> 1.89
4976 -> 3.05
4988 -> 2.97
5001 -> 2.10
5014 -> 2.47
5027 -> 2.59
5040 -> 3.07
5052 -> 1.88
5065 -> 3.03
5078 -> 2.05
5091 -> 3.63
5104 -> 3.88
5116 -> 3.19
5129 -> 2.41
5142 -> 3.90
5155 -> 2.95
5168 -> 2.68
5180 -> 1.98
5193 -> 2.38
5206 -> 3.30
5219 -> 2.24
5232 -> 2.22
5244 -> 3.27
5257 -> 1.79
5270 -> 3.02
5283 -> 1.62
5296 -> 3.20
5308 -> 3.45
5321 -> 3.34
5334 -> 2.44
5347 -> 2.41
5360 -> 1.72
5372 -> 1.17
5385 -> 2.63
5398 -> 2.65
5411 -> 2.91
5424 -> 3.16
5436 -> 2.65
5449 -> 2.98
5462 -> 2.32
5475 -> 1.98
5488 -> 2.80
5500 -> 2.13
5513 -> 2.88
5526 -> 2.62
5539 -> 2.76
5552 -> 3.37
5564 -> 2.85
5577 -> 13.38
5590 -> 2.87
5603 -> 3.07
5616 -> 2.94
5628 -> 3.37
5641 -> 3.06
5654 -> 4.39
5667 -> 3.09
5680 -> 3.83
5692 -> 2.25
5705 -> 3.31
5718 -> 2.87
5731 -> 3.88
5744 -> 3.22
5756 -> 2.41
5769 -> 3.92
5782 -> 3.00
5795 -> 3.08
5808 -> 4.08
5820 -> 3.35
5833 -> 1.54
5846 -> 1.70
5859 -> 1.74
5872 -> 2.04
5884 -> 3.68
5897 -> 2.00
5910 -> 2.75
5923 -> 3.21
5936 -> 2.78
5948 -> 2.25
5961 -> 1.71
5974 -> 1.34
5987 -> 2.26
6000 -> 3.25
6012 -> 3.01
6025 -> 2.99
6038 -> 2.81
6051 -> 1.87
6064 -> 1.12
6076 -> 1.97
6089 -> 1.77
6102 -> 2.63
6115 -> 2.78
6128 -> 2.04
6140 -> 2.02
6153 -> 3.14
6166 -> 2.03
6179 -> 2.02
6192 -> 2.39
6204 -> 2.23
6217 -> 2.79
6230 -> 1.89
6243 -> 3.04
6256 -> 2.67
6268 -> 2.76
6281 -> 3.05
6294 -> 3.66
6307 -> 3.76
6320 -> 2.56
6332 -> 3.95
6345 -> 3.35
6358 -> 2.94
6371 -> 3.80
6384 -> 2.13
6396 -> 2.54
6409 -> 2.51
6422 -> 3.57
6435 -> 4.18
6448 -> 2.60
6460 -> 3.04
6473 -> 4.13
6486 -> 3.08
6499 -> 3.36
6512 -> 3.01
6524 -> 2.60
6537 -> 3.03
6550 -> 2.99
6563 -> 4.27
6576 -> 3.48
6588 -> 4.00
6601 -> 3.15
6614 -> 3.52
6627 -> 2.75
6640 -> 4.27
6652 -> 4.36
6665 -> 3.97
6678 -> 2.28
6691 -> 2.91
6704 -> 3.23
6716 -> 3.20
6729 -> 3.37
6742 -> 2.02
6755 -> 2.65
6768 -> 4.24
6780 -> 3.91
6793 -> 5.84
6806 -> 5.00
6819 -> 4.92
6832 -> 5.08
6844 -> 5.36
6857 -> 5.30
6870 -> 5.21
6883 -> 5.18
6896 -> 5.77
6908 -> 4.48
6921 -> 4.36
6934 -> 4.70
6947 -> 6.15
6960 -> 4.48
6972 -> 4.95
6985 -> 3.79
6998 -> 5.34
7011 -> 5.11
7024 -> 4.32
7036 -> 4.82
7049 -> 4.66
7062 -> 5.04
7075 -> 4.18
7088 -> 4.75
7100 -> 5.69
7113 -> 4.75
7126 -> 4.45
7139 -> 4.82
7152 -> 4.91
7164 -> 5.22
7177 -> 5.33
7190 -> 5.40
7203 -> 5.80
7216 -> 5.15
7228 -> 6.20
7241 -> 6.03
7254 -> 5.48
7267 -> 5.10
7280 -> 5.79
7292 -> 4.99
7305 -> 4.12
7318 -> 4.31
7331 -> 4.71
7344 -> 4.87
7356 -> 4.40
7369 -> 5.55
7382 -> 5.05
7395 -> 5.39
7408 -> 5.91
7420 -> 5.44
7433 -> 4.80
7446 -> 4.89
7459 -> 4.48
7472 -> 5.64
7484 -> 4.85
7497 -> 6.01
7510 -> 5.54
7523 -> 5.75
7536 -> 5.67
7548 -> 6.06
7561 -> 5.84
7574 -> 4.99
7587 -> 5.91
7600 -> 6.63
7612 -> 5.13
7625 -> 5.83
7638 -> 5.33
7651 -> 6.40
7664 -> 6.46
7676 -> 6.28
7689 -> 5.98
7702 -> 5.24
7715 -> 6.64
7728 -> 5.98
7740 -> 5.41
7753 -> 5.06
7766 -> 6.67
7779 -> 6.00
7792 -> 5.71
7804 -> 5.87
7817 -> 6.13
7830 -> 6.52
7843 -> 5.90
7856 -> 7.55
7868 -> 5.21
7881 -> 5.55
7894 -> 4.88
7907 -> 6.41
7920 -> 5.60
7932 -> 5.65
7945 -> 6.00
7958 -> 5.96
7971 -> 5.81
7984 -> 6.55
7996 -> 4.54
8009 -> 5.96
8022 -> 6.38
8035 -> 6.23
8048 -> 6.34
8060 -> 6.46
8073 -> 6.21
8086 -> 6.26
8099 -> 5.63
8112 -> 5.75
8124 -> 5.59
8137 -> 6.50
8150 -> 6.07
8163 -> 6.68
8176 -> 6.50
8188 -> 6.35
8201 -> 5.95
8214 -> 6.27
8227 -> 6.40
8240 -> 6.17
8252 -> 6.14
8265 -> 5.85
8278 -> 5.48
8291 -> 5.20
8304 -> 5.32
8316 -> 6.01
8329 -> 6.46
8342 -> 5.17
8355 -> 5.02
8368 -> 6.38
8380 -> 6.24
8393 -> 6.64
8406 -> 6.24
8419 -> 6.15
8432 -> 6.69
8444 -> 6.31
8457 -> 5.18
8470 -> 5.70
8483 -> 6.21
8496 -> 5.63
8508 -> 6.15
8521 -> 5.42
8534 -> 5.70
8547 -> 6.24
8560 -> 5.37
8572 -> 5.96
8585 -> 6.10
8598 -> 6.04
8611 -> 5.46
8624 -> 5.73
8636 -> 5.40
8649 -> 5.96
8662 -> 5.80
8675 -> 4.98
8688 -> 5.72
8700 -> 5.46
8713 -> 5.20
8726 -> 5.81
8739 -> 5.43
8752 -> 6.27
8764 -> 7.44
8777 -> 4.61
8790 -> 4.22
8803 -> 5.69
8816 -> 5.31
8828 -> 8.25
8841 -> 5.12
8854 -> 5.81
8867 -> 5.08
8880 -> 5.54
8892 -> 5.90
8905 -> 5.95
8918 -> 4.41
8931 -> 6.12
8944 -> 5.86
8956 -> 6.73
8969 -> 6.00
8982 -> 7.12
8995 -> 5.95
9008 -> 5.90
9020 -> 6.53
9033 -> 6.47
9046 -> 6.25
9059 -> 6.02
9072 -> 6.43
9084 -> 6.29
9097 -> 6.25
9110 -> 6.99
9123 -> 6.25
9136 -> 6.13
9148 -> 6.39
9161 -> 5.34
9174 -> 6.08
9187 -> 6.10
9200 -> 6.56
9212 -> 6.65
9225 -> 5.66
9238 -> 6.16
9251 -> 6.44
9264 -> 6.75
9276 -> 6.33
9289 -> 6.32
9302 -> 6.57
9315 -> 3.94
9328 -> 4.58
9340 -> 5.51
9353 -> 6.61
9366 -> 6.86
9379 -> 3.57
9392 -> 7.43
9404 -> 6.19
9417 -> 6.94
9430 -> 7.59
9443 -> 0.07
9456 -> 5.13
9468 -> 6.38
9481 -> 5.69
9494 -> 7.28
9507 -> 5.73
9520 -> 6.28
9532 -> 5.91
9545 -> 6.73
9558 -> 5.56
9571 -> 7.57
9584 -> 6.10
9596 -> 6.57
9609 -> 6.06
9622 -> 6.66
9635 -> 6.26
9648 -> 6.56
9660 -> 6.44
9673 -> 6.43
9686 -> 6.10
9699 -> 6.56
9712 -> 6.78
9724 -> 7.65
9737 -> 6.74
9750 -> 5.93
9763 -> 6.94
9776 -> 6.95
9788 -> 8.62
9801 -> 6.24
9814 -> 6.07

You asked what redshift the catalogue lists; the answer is 0.698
